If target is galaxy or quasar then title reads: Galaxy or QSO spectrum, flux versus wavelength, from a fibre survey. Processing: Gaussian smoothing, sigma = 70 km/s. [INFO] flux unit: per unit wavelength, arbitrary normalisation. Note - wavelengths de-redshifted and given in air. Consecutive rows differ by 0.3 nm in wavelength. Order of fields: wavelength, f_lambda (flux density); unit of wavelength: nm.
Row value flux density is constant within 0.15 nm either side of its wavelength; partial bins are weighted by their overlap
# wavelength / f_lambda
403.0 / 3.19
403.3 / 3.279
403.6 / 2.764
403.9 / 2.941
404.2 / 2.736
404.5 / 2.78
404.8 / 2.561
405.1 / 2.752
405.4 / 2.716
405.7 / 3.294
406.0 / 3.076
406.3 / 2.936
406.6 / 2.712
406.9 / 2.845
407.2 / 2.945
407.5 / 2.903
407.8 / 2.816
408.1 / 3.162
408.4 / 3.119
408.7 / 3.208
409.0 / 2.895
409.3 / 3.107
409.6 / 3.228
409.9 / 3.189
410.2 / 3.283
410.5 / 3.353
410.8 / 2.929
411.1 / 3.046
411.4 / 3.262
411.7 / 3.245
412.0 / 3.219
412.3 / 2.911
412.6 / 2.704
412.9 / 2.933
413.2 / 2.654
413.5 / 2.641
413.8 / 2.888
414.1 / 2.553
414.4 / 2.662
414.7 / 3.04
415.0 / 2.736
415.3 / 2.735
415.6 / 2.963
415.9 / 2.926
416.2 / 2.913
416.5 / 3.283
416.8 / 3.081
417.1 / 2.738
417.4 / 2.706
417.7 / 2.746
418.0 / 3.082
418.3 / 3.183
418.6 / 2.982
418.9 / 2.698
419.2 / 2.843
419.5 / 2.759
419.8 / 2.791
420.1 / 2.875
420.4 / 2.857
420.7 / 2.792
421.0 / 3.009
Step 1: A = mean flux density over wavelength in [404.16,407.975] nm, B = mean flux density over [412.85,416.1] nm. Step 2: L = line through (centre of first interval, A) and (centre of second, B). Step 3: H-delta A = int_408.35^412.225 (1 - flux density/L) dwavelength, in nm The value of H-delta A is -0.46 nm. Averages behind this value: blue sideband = 2.86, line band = 3.16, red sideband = 2.79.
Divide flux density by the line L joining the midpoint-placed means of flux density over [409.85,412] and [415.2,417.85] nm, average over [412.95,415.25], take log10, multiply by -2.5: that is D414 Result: 0.105 mag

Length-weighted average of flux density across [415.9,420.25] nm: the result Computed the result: 2.91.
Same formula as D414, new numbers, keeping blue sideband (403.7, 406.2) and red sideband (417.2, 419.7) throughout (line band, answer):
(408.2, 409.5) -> -0.08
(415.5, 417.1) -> -0.05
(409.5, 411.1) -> -0.11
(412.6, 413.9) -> 0.04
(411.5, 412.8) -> -0.06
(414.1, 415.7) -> 0.03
